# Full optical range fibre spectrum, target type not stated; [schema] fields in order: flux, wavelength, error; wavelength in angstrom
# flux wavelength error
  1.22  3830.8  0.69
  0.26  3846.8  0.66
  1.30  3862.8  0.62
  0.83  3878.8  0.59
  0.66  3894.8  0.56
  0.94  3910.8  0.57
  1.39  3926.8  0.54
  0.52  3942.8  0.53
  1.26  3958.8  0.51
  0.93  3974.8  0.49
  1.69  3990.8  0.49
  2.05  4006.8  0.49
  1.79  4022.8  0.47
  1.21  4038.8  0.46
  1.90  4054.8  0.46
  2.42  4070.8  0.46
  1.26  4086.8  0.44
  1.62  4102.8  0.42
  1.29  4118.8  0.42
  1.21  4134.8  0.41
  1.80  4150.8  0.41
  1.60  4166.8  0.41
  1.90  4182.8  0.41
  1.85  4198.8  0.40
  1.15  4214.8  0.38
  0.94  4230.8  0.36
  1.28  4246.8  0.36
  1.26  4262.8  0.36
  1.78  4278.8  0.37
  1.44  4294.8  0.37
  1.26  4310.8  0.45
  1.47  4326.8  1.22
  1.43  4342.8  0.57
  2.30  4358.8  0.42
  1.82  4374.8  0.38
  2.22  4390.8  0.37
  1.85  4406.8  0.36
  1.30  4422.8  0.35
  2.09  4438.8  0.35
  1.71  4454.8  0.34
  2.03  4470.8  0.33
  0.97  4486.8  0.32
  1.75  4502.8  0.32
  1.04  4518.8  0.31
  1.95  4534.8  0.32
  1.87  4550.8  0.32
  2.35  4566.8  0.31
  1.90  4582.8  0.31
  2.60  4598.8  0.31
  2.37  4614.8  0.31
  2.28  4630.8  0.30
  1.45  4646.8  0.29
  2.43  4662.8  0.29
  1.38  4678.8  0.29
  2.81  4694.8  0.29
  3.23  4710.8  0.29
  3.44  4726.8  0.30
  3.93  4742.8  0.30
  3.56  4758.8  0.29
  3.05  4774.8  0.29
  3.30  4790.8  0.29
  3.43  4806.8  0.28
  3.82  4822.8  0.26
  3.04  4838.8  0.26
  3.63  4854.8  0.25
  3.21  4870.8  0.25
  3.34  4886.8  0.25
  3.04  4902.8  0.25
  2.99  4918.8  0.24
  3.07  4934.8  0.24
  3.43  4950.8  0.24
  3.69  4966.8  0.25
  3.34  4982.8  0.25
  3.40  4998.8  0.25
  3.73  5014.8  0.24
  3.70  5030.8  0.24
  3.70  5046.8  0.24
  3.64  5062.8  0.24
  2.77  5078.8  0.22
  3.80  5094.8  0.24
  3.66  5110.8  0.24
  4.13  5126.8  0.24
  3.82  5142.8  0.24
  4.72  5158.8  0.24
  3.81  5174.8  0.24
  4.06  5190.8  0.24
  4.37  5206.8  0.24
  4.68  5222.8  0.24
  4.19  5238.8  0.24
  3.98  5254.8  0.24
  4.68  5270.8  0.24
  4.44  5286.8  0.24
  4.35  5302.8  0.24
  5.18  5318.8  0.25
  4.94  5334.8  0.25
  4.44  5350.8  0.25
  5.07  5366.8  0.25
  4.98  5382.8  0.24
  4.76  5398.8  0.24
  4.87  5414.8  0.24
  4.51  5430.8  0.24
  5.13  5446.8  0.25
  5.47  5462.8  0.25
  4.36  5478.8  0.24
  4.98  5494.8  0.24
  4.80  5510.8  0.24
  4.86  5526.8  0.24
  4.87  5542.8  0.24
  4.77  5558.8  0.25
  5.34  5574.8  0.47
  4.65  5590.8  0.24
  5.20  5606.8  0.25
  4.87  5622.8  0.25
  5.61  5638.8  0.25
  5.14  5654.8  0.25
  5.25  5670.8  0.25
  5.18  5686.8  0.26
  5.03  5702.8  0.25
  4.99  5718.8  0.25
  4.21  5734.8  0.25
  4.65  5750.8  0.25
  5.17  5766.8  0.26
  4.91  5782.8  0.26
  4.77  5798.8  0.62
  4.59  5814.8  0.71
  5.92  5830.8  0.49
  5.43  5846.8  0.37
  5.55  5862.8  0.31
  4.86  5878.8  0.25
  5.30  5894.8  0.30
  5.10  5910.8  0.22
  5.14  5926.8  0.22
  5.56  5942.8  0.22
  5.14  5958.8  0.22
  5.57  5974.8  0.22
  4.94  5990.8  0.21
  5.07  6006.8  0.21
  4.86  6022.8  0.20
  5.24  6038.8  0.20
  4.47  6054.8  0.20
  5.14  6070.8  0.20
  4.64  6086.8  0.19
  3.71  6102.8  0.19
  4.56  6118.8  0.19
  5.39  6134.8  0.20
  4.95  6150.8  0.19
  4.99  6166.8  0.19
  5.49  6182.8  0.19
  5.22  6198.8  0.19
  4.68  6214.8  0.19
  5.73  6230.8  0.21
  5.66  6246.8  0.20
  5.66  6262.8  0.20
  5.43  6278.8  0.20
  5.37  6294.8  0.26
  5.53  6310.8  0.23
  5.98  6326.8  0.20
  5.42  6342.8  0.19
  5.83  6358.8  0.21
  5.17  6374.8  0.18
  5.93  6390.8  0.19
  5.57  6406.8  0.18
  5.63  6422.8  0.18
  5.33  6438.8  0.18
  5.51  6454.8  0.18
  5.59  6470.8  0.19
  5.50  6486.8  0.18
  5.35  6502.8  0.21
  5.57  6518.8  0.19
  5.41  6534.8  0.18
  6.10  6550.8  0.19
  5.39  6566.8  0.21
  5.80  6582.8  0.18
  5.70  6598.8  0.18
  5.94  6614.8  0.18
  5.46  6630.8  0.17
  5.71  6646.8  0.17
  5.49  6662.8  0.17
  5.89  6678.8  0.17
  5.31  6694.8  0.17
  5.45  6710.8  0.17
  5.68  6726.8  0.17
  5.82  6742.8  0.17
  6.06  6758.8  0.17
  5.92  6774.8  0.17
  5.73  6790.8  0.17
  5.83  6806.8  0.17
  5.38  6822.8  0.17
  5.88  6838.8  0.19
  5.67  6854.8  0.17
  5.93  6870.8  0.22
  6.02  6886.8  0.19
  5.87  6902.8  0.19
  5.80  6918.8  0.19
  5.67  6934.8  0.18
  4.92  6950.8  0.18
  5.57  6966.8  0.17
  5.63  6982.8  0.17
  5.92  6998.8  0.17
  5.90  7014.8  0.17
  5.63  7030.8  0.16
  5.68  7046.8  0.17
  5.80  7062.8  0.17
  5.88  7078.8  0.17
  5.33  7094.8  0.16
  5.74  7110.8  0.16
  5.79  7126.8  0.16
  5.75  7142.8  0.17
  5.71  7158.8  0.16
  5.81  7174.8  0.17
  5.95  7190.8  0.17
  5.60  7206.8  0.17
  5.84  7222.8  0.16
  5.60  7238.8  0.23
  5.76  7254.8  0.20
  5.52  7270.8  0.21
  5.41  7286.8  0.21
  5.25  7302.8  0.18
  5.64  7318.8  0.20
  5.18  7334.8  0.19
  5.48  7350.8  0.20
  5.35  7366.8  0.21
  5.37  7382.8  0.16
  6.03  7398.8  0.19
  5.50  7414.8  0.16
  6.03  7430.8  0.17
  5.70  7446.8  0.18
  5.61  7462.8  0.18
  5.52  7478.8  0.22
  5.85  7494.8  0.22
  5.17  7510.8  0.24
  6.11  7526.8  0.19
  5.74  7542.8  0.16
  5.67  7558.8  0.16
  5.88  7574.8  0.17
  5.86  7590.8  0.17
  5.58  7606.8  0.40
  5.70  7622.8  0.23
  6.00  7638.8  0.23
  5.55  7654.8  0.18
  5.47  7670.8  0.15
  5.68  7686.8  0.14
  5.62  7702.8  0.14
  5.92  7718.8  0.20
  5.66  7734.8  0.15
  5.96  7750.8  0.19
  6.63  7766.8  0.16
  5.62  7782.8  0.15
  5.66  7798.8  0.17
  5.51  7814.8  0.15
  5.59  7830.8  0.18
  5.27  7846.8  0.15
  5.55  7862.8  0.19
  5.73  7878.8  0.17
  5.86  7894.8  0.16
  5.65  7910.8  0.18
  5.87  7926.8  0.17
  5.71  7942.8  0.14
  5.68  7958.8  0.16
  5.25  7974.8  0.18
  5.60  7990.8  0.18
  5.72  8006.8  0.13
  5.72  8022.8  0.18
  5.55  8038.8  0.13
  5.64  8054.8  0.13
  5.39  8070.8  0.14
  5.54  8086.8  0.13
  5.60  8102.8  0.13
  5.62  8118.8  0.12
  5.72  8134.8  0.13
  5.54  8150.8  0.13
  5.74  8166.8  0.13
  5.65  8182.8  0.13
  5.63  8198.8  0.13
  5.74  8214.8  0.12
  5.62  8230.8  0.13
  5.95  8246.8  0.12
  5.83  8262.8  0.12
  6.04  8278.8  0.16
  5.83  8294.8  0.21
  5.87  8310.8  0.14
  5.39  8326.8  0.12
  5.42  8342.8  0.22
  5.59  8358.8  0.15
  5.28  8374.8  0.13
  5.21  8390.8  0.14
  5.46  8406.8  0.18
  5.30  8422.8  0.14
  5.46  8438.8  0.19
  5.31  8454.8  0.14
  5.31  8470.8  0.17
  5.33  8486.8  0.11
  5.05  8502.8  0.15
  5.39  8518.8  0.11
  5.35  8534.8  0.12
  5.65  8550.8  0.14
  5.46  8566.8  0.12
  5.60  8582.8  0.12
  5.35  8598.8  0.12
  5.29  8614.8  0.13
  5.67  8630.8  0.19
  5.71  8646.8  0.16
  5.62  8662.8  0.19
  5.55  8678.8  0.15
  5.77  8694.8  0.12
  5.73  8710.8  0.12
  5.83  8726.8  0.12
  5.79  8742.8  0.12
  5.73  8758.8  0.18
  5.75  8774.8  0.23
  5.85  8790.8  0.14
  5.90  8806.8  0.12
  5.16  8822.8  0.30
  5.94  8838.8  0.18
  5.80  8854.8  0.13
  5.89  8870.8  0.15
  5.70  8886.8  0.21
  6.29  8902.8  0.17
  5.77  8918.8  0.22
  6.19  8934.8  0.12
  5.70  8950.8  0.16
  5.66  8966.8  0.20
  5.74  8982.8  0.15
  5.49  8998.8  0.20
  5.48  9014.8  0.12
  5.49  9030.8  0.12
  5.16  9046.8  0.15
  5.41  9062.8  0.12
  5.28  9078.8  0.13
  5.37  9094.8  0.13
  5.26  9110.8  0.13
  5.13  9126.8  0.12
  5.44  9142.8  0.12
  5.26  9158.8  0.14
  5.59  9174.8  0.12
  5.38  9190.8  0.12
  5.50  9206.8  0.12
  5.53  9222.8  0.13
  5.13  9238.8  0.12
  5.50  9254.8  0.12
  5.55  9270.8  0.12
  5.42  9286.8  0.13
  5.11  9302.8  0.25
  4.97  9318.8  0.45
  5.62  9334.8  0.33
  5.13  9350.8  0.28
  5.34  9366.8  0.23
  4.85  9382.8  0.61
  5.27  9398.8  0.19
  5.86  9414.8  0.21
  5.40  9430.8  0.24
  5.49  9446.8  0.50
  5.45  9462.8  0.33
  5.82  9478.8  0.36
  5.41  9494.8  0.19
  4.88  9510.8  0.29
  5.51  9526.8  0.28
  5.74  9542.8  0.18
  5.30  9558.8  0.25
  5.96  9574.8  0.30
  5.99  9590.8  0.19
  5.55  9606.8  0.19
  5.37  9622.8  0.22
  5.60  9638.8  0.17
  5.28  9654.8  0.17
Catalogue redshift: 0.18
